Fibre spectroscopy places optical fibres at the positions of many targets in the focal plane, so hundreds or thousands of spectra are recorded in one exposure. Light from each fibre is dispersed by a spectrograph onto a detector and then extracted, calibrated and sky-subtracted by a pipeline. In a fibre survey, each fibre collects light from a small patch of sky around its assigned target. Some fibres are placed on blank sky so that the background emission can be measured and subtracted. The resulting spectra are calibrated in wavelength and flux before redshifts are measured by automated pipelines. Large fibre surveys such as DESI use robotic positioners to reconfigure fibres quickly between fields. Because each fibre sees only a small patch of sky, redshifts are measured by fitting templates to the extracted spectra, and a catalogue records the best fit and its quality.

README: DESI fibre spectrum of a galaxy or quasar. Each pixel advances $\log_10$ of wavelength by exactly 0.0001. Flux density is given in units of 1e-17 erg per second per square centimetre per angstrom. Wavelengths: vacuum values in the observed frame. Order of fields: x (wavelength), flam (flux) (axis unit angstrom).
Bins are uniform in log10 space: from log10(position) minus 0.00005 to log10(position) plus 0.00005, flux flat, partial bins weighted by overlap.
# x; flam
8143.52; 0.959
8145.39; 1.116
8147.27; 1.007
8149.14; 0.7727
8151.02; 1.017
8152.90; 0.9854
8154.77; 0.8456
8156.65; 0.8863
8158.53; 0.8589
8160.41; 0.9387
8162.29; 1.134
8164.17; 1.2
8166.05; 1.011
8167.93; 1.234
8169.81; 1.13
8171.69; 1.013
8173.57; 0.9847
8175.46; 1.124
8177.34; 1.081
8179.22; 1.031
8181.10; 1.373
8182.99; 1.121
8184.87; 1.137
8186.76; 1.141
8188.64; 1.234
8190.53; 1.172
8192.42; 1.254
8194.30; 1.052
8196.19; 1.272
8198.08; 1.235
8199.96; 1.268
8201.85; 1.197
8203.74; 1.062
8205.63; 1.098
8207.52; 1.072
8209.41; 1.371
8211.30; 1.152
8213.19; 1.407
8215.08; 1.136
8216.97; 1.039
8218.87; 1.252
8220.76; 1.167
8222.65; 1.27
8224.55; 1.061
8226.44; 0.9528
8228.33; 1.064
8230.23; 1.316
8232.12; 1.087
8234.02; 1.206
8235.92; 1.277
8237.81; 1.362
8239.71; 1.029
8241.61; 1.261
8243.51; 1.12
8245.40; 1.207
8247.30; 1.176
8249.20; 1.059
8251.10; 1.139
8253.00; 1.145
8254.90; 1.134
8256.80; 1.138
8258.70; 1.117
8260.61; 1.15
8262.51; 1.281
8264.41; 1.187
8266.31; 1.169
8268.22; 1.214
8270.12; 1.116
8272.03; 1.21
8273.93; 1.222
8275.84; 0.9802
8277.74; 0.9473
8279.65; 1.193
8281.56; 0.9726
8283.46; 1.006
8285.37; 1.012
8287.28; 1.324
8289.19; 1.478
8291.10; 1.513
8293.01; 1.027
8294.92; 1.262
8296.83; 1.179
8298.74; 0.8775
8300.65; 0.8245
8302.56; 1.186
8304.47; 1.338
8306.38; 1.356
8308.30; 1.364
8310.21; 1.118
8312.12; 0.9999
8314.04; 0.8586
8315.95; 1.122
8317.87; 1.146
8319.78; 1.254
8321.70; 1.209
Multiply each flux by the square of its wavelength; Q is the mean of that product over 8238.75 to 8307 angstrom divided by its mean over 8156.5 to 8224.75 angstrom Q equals 1.03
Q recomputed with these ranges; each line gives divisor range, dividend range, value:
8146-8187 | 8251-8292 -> 1.14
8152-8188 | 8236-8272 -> 1.12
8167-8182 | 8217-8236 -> 1.04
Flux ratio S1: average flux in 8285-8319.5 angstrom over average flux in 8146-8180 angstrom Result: 1.15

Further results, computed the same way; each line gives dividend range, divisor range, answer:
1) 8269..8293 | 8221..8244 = 0.99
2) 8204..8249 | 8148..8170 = 1.18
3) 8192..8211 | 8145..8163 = 1.25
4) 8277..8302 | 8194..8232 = 0.96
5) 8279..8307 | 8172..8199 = 1.01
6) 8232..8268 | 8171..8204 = 1.02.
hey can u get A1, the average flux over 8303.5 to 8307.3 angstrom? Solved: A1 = 1.35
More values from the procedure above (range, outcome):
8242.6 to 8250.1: 1.14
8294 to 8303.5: 1.07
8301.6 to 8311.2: 1.27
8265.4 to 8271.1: 1.16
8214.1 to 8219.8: 1.14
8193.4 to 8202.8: 1.21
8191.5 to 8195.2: 1.16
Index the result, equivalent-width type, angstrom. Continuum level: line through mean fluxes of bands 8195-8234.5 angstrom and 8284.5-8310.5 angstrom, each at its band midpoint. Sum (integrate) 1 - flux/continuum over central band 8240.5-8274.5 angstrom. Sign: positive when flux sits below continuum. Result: 0.7 angstrom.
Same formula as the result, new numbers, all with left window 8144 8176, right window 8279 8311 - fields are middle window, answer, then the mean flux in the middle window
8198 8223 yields -2.7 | 1.19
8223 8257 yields -1.3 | 1.15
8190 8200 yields -1.4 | 1.21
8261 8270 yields -0.5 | 1.2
